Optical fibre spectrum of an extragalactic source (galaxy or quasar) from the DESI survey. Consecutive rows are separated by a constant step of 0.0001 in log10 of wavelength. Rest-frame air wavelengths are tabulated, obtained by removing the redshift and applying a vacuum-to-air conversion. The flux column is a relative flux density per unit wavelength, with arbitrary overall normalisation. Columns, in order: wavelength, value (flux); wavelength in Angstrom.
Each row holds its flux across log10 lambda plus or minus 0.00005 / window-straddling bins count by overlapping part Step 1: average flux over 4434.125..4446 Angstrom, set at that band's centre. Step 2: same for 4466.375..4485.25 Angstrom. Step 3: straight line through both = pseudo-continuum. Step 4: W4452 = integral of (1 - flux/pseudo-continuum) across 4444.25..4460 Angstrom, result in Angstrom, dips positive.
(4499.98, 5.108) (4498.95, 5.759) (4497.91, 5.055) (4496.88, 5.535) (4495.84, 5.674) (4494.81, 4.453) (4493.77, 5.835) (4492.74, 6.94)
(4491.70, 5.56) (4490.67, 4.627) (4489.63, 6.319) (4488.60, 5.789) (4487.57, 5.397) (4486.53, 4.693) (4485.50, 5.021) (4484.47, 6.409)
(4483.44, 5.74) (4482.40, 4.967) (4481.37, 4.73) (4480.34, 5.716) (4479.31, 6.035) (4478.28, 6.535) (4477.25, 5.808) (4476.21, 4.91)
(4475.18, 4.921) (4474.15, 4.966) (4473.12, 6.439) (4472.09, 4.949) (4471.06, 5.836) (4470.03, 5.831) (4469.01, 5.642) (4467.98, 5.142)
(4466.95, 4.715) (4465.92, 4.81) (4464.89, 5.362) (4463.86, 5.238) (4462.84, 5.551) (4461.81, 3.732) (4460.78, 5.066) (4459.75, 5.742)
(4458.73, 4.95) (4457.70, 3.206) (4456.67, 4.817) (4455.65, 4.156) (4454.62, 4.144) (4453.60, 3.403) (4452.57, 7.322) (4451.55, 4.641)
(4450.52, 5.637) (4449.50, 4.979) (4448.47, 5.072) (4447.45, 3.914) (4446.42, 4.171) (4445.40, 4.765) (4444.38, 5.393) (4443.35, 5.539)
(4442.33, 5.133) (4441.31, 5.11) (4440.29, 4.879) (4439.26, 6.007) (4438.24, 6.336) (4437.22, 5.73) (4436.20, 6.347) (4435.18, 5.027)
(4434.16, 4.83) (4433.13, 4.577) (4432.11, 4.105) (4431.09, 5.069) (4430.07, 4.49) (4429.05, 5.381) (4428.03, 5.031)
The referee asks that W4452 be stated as 2.09 Angstrom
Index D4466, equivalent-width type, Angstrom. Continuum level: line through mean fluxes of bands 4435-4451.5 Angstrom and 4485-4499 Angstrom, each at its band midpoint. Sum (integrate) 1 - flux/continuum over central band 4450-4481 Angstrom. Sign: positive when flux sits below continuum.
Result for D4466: 1.0 Angstrom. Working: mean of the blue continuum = 5.24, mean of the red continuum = 5.47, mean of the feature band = 5.17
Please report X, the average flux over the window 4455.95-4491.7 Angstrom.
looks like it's 5.28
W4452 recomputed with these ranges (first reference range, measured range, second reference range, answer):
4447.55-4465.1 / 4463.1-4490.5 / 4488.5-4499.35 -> -1.0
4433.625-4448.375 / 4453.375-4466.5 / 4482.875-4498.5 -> 1.7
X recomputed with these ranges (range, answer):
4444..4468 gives 4.82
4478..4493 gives 5.6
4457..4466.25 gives 4.85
